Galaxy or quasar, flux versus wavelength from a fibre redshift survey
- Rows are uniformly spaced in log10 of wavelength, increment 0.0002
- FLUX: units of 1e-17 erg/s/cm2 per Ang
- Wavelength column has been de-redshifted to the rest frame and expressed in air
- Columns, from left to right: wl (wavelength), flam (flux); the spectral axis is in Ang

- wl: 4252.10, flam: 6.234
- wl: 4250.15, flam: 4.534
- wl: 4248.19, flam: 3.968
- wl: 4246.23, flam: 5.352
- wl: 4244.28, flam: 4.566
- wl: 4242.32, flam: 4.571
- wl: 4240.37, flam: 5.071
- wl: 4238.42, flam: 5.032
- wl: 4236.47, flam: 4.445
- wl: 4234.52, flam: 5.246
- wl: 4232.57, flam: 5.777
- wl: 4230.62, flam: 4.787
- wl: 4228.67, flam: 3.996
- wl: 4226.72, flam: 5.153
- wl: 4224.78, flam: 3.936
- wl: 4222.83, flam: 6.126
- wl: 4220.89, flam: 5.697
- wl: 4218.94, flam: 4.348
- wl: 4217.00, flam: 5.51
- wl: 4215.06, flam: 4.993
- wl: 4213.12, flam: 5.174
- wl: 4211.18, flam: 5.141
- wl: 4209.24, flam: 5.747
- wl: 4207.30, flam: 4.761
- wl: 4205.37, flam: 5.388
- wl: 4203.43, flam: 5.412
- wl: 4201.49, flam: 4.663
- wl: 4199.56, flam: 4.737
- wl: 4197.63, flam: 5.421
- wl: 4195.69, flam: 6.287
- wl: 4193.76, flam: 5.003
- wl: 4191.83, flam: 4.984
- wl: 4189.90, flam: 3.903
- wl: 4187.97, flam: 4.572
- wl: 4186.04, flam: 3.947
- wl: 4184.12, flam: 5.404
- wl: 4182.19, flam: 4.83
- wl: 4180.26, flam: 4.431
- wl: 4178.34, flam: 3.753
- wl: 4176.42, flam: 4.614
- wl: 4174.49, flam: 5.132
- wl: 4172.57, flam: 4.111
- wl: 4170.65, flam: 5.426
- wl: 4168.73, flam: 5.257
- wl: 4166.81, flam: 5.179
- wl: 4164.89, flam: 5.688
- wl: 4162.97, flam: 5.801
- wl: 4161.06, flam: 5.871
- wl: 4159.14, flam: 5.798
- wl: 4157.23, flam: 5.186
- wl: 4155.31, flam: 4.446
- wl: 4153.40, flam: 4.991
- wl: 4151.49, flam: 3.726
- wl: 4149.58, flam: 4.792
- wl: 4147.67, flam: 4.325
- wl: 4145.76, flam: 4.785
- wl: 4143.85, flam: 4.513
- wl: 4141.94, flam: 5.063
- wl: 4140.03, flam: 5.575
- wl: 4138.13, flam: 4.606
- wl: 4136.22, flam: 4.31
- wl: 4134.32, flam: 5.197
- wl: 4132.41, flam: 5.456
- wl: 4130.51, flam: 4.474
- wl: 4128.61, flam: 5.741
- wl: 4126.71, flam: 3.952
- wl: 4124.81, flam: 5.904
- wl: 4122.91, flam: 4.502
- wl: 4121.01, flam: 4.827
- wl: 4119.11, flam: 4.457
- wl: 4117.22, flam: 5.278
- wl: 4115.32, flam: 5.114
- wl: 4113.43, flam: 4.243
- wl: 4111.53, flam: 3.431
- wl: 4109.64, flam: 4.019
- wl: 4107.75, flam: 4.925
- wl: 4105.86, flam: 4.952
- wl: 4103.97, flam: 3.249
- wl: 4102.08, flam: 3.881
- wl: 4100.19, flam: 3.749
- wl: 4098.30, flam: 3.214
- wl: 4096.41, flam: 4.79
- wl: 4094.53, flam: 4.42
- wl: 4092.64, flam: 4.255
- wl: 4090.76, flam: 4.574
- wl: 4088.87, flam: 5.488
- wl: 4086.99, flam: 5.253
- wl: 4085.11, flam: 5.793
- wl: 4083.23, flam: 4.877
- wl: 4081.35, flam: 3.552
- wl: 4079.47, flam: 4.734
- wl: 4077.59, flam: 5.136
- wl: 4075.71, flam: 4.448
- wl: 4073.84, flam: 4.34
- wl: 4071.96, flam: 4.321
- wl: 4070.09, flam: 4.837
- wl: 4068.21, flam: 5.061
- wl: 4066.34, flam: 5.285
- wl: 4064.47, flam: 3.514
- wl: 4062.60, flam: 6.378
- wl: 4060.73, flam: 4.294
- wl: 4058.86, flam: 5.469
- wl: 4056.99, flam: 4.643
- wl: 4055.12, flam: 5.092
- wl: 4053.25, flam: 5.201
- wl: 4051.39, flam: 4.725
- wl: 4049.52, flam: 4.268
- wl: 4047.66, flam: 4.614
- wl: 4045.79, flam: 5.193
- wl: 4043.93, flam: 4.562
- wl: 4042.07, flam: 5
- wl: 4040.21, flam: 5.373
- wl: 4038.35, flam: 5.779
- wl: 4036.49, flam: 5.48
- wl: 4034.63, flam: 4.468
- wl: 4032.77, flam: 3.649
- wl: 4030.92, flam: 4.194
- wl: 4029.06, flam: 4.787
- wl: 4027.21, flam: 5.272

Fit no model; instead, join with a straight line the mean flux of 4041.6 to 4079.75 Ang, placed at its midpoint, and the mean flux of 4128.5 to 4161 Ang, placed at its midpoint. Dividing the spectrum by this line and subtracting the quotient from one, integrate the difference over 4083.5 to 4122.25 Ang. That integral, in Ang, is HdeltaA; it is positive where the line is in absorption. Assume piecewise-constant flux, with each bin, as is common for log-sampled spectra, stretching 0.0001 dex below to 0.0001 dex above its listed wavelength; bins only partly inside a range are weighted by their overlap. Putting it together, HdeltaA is 2.8 Ang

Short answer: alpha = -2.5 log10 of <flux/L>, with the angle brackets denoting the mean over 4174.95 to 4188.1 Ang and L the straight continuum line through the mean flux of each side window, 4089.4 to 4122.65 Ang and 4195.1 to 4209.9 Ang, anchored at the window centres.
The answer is 0.12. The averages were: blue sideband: 4.33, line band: 4.53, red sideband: 5.27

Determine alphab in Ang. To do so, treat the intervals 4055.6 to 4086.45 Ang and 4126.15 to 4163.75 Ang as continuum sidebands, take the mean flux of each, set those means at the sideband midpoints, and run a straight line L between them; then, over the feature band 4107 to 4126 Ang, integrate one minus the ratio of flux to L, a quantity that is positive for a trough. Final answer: 0.89 Ang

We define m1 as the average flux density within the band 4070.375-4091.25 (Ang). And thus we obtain 4.78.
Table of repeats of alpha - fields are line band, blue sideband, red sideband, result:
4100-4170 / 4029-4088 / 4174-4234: 0.02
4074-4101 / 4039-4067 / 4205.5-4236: 0.08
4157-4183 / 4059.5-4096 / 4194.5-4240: -0.02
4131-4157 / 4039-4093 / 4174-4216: 0.03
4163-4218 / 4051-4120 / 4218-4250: -0.04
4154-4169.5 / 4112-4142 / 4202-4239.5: -0.09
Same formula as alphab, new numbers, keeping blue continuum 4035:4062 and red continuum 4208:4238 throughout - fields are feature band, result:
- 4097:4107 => 2.3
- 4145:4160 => 0.8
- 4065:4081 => 1.0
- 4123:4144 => 0.2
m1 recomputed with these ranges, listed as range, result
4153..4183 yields 5.03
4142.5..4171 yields 5.05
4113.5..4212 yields 4.94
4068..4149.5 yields 4.64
